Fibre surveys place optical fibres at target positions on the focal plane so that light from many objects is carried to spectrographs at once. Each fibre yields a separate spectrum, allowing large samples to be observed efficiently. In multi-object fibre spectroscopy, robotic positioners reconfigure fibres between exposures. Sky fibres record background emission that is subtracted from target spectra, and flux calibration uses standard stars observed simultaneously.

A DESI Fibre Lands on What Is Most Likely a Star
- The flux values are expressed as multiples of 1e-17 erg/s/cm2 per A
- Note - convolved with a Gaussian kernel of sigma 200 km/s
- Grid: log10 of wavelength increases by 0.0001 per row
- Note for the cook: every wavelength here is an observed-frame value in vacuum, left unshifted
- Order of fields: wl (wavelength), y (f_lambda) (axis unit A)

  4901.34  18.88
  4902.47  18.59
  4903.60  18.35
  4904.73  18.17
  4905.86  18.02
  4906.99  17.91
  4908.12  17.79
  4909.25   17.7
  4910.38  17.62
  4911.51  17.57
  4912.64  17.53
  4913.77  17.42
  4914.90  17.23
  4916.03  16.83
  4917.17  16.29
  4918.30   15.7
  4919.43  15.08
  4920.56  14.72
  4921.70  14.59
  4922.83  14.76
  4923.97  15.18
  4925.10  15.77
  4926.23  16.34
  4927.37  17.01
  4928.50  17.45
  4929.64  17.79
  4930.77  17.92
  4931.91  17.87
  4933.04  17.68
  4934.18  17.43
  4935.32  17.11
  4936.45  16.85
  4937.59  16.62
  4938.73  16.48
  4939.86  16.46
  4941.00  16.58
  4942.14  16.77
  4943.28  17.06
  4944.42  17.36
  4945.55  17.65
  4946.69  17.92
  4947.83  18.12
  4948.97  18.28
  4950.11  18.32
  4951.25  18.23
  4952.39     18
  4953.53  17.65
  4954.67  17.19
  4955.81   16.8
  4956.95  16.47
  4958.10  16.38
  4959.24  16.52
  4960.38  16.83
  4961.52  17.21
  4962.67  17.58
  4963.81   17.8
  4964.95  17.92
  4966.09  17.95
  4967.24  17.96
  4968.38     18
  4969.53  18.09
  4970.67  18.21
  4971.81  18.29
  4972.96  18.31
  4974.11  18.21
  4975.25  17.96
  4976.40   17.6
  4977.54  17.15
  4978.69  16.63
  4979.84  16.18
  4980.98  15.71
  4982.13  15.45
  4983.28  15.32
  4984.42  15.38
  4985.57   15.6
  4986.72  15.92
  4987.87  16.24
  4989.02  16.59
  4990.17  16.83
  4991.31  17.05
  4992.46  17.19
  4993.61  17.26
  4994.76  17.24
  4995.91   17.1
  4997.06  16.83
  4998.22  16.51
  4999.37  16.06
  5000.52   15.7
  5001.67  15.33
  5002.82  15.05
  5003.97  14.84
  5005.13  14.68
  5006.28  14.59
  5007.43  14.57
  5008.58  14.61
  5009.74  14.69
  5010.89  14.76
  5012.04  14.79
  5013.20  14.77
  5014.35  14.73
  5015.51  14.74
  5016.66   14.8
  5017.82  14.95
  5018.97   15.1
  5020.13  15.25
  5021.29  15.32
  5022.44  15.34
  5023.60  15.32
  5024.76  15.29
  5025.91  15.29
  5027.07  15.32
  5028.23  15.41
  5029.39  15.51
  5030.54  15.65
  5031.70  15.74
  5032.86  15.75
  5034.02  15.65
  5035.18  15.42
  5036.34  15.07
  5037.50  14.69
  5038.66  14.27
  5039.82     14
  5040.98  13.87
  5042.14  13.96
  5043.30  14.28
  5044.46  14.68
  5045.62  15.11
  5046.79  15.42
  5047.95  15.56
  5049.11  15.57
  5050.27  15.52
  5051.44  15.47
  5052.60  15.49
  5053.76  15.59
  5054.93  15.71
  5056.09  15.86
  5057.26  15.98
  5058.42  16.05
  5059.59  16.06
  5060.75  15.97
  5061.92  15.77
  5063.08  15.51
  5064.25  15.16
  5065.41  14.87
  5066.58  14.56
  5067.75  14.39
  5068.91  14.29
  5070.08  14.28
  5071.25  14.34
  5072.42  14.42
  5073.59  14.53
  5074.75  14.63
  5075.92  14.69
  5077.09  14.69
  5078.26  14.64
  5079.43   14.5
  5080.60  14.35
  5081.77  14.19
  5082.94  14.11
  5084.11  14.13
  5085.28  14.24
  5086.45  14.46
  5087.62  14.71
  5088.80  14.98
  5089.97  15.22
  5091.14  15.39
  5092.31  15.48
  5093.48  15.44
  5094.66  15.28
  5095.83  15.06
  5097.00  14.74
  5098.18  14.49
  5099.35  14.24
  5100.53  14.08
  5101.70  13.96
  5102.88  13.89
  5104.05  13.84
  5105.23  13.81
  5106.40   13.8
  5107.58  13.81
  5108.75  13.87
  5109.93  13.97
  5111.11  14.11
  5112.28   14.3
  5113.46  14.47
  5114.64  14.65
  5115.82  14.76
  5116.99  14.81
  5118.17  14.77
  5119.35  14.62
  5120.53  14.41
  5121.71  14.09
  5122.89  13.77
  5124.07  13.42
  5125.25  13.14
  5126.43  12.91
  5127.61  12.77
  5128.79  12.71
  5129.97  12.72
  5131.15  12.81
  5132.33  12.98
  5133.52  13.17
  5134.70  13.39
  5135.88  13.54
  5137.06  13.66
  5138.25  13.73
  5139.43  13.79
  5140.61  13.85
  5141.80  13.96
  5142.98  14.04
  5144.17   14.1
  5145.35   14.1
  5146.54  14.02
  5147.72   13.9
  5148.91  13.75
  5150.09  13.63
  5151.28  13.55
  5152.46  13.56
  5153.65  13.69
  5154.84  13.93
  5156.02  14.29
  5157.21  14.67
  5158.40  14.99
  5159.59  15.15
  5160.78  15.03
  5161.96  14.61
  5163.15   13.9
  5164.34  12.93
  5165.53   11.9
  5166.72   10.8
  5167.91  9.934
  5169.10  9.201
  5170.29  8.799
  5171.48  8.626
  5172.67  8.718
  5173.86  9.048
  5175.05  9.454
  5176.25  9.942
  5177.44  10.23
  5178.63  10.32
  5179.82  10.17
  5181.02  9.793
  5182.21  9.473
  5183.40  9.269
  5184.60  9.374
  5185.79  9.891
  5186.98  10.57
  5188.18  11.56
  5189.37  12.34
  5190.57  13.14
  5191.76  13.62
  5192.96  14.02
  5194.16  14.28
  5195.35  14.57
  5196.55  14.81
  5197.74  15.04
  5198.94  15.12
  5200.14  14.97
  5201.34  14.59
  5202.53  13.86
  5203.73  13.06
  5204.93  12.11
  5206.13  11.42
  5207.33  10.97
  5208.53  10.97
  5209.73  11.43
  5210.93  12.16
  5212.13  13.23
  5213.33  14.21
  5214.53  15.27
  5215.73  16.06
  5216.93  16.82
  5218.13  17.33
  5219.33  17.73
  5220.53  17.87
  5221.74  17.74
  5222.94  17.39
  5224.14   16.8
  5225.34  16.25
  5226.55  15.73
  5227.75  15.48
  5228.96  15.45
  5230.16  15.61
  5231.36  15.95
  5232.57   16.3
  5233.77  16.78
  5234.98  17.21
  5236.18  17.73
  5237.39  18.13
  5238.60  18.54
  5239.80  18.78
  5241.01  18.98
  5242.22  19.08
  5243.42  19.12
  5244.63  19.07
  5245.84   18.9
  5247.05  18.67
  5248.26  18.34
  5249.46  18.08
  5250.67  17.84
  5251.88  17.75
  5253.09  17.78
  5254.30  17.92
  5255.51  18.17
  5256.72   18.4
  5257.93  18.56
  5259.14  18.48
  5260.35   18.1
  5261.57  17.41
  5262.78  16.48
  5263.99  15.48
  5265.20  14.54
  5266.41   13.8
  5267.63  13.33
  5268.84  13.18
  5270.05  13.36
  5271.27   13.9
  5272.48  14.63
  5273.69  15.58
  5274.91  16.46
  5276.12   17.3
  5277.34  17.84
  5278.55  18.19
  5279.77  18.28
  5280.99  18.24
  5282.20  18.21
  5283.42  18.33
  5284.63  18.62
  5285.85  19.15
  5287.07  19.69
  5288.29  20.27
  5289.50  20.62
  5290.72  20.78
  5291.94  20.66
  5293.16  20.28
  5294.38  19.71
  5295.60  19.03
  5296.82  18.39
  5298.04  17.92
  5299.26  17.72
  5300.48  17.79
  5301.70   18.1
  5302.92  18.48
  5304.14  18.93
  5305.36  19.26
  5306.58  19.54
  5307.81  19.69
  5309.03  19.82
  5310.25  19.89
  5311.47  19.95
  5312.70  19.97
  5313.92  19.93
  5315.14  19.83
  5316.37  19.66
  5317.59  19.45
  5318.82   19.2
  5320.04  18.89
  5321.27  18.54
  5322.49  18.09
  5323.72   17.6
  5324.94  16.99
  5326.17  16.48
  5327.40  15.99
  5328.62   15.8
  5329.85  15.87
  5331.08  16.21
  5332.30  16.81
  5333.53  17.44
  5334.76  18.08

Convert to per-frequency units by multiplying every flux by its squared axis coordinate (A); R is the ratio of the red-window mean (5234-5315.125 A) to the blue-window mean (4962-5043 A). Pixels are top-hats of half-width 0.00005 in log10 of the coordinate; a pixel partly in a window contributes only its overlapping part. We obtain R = 1.26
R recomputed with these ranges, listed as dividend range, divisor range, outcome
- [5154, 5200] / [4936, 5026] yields 0.78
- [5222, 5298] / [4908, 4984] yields 1.16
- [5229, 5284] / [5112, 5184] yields 1.40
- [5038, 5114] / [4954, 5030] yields 0.94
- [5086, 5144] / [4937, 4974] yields 0.86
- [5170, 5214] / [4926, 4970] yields 0.75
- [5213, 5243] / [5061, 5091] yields 1.23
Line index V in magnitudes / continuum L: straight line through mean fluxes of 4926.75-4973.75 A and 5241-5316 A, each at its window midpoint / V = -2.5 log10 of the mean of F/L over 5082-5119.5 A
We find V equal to 0.22 mag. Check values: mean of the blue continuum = 17.5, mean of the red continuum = 18.1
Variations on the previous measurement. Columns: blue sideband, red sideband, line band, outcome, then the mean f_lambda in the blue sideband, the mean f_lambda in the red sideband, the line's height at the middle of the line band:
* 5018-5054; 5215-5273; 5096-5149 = 0.15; 15.2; 17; 15.9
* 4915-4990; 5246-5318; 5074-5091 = 0.19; 16.9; 18.1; 17.4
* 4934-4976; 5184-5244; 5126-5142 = 0.19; 17.5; 15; 15.8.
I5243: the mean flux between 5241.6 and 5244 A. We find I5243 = 19.1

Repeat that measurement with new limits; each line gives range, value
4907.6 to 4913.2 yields 17.6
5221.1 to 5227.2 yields 16.8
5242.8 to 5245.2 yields 19.1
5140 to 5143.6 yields 13.9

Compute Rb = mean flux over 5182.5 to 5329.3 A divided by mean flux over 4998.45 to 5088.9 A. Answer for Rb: 1.1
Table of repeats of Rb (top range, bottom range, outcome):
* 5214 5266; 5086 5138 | 1.23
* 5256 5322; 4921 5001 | 1.07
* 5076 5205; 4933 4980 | 0.76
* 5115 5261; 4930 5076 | 0.89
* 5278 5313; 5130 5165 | 1.38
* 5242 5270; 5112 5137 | 1.26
